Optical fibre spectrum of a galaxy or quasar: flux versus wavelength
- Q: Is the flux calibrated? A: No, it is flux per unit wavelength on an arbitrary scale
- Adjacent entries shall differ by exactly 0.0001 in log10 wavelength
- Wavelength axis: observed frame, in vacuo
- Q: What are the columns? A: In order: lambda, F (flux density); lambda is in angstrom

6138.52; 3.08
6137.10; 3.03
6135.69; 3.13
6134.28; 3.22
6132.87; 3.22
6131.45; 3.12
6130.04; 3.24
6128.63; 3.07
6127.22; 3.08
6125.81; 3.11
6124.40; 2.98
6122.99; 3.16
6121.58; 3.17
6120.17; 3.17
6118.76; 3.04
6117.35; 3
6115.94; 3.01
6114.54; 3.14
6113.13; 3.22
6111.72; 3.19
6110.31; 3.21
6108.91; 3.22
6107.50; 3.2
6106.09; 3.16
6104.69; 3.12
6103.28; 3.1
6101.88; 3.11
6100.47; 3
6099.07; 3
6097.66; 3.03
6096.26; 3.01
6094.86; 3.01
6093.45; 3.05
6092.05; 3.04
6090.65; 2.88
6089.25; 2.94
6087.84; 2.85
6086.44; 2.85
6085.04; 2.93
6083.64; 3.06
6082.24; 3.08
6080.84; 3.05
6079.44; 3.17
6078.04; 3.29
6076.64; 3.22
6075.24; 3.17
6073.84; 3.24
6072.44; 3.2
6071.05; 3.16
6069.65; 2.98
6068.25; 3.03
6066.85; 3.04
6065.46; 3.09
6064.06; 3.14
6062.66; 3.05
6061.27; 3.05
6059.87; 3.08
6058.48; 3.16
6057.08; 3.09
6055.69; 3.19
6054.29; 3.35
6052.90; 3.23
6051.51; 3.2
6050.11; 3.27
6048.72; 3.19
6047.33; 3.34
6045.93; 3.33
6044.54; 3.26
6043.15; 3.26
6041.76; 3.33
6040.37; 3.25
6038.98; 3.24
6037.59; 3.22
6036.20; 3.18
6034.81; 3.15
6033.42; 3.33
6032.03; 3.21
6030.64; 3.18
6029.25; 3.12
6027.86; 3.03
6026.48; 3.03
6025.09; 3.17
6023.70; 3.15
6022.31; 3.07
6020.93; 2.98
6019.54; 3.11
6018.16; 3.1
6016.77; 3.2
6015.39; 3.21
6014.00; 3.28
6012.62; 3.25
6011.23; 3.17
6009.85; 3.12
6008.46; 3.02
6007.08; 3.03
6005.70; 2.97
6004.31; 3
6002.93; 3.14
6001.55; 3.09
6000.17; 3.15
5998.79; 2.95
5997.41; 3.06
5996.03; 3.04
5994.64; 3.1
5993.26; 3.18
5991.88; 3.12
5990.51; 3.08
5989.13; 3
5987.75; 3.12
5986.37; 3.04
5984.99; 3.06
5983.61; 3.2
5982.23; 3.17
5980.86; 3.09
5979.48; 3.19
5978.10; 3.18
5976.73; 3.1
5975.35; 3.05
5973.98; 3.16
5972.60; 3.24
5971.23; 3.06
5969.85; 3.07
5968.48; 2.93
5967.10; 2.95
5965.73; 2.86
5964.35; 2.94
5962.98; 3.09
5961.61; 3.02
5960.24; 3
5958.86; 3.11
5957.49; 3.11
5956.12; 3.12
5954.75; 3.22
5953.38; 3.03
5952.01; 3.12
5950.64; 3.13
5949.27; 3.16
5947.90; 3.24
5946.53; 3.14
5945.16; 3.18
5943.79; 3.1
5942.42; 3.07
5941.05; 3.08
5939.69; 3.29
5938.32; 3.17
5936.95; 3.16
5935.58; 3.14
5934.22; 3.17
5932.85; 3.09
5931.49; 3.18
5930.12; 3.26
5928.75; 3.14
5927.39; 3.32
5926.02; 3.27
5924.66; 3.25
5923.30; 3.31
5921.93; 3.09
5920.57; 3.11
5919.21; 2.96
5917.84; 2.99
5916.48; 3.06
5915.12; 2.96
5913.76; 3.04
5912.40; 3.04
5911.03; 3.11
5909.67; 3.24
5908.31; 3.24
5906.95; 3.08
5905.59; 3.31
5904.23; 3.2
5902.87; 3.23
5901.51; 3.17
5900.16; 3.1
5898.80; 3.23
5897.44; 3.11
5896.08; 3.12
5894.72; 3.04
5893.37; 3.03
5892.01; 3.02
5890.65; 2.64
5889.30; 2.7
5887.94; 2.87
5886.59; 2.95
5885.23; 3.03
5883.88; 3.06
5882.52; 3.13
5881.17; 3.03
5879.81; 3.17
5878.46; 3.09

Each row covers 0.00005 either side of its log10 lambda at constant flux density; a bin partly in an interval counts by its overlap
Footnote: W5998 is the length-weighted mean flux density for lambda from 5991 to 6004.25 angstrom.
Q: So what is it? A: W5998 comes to 3.09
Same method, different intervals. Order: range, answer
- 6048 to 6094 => 3.1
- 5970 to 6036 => 3.12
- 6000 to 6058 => 3.17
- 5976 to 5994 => 3.12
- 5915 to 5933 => 3.15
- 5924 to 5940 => 3.2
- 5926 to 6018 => 3.11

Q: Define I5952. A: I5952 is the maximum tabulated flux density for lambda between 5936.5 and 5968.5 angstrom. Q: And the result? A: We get 3.29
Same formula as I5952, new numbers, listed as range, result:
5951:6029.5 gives 3.28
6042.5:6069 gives 3.35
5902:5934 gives 3.32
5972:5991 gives 3.24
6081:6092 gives 3.08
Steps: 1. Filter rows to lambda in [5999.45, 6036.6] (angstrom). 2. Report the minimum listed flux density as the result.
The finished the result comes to 2.97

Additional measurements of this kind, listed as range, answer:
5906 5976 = 2.86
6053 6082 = 2.98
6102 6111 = 3.1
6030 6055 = 3.15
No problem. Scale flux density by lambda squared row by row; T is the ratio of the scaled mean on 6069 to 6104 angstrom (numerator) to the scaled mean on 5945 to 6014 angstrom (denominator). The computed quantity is 1.02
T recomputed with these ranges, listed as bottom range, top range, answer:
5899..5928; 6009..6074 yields 1.05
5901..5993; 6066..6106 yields 1.03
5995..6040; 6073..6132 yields 1.02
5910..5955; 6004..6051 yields 1.04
